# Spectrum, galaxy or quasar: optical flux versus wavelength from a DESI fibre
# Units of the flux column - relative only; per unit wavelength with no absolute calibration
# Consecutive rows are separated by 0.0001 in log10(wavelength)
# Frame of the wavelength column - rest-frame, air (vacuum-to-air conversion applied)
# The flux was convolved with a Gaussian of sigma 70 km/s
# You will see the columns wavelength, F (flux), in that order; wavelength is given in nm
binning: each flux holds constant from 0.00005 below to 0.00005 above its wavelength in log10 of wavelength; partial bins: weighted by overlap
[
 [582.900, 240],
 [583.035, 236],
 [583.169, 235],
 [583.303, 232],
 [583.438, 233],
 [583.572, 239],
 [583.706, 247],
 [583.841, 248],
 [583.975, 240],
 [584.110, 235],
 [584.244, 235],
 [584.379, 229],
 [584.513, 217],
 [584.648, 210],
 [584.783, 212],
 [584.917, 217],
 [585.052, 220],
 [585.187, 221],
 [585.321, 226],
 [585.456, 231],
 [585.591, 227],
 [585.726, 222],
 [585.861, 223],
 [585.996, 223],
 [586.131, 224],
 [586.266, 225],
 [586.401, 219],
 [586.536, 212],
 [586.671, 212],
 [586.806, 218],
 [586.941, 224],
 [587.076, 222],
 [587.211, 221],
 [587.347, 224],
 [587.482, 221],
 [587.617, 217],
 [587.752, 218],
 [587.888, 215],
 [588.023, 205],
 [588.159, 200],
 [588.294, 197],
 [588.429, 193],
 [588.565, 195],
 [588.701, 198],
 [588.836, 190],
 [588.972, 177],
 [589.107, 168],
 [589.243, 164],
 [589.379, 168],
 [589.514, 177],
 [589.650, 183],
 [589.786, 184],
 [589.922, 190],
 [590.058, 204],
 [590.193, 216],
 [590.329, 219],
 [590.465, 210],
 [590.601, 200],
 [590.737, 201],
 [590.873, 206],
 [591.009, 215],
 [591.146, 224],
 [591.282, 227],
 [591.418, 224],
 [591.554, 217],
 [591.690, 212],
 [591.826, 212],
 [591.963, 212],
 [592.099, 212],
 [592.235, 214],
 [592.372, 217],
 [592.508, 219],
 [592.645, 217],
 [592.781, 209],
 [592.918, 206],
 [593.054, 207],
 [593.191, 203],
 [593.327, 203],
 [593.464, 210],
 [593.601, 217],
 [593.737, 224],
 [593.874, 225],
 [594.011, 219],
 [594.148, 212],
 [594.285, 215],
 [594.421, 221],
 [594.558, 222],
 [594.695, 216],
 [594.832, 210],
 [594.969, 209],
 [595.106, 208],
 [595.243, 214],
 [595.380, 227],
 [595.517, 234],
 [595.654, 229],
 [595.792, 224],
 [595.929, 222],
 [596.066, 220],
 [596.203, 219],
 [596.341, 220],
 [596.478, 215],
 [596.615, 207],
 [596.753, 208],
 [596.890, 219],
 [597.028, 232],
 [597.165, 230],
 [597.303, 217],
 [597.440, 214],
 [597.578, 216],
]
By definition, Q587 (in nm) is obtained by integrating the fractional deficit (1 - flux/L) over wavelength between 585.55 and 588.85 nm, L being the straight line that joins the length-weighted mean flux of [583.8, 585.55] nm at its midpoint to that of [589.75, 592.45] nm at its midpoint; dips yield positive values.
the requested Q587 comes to 0.09 nm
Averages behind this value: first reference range 226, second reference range 211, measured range 214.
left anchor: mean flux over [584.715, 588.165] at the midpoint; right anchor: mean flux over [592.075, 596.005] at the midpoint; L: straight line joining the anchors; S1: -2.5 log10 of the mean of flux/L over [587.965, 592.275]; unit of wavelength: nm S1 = 0.09 mag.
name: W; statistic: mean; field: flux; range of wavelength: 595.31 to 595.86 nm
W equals 228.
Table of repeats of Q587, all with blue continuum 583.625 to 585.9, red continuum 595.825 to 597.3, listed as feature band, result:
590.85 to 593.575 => 0.11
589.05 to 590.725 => 0.25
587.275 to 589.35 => 0.25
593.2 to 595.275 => 0.06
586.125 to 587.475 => 0.03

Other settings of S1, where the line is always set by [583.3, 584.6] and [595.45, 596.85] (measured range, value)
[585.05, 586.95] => 0.05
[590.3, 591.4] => 0.07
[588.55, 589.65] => 0.27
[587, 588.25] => 0.07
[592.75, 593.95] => 0.06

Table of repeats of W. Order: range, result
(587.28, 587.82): 220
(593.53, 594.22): 219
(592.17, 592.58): 216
